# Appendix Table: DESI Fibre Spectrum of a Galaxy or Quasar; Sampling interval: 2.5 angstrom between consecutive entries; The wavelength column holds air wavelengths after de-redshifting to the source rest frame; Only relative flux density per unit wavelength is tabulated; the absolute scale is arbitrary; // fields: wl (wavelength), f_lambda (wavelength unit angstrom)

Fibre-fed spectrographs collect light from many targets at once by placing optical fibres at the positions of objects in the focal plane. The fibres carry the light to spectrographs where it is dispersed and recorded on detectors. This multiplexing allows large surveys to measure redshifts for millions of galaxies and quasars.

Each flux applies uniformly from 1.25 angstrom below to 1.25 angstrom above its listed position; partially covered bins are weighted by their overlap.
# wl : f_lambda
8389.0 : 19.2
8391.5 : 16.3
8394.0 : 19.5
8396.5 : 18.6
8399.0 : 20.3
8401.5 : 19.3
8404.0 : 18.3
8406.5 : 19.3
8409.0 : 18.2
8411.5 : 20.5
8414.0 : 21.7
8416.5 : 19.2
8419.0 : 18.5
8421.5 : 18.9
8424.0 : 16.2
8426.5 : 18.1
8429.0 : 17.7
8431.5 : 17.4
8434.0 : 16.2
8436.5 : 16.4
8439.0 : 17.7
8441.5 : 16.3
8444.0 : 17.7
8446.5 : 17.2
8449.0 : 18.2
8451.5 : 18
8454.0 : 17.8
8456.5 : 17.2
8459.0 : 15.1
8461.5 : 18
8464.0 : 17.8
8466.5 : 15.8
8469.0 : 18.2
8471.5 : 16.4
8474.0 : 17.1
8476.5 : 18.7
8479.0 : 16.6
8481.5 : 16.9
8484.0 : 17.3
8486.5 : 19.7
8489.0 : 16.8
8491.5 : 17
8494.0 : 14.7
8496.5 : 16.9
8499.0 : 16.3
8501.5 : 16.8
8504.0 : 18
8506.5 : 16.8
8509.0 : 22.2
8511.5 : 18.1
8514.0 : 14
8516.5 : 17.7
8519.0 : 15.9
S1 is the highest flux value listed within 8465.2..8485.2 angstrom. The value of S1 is 18.7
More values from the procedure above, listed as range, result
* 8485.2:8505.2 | 19.7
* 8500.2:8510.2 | 22.2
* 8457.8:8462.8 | 18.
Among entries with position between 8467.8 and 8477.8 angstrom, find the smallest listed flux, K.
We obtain 16.4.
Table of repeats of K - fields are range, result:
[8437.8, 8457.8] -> 16.3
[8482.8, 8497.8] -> 14.7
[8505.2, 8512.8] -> 16.8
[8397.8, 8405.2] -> 18.3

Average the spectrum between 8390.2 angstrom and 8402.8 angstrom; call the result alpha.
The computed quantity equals 18.8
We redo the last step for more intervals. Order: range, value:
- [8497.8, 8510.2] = 18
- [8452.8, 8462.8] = 17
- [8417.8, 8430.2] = 17.9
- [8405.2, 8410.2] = 18.8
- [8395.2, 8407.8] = 19.2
